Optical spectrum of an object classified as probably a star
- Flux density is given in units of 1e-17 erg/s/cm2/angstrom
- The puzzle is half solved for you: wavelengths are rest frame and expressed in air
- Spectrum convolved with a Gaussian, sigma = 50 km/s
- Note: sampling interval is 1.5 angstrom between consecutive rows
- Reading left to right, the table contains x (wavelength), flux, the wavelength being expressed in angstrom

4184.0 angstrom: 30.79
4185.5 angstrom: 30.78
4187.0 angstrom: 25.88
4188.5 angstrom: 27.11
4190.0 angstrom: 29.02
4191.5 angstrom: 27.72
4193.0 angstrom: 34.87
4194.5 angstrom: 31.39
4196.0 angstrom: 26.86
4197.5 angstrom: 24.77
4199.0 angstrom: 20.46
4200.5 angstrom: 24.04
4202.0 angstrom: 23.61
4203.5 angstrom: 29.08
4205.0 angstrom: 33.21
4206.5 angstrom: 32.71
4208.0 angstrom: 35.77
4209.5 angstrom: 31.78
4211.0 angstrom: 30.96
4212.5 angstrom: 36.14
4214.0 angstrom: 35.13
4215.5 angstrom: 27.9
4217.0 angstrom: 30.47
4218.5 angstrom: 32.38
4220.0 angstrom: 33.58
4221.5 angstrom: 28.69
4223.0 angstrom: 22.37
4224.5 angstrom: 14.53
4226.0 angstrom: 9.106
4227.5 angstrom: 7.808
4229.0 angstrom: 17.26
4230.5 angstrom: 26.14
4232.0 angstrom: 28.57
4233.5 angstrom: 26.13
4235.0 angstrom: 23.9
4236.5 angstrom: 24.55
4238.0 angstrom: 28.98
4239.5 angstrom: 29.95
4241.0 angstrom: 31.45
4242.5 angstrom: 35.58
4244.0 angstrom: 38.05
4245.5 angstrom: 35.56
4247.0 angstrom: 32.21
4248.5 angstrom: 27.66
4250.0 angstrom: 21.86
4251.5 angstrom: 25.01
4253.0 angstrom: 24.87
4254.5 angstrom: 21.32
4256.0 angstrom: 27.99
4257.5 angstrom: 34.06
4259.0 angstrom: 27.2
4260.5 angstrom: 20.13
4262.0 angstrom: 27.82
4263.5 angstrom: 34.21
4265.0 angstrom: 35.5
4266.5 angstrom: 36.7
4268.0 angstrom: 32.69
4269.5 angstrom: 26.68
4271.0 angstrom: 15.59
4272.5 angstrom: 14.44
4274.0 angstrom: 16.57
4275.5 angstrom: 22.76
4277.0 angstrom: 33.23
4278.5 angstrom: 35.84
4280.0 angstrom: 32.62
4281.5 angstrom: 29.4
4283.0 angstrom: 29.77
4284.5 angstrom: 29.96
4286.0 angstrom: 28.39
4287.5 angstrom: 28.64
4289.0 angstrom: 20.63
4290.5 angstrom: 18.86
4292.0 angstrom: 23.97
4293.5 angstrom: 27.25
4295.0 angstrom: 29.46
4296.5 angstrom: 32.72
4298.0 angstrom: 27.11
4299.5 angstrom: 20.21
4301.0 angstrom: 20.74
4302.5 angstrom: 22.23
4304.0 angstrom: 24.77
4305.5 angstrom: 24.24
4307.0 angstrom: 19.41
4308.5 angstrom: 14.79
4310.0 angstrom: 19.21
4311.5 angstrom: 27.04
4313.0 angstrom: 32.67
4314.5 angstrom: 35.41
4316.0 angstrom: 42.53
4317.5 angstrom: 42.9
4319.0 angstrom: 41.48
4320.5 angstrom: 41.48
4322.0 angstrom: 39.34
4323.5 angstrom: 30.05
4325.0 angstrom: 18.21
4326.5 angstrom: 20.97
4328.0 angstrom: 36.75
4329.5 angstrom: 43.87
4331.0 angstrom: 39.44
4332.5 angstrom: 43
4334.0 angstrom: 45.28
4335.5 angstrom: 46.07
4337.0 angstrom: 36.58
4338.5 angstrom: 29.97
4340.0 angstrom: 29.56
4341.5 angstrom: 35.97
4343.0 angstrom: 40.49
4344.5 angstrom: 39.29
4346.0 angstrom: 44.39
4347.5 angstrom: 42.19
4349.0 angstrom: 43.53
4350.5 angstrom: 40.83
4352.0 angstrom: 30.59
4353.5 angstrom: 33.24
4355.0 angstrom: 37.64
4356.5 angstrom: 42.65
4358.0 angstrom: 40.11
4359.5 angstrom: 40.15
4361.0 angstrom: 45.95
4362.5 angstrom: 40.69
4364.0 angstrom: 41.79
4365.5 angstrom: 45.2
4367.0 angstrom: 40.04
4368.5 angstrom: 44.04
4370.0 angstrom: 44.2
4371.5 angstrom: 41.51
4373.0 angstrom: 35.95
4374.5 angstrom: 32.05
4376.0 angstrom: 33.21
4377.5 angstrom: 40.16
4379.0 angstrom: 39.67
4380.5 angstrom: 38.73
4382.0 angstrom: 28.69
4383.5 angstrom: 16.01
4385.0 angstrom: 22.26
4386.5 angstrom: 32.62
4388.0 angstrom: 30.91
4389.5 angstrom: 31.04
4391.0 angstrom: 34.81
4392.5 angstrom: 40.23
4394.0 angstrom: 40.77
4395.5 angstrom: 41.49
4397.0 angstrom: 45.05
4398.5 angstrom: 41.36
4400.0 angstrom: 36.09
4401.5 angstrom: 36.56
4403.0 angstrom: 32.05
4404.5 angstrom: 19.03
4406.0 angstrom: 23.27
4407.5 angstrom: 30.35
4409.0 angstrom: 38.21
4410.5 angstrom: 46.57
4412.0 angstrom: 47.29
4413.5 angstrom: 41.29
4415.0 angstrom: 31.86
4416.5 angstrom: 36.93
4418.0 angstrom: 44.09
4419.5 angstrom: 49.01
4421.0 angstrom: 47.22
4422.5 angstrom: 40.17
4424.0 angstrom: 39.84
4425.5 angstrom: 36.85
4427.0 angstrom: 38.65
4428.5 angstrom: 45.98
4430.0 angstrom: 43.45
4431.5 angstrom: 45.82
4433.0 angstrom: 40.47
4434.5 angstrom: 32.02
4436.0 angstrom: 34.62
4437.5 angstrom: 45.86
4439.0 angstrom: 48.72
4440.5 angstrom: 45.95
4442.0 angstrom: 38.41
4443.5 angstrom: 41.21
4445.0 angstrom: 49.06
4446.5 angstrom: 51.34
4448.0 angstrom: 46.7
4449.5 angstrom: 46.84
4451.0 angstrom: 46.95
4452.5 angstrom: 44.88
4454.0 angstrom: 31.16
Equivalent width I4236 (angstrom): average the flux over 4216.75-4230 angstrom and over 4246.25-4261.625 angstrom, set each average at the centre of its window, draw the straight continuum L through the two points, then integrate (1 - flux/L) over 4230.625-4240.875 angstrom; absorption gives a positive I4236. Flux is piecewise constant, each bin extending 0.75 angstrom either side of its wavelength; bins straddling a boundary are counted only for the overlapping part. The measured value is -1.6 angstrom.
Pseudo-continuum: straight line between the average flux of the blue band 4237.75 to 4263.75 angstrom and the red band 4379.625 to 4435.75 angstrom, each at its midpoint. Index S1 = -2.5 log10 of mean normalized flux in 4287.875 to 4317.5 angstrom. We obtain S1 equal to 0.22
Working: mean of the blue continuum 29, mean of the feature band 25.9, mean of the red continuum 36.9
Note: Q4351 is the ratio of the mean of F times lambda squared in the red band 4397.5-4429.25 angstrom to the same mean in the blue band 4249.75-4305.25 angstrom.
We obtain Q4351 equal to 1.5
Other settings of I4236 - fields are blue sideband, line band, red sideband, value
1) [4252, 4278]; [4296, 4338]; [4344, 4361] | 3.63 angstrom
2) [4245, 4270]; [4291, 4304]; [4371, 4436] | 2.41 angstrom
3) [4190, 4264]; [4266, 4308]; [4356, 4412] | 7.17 angstrom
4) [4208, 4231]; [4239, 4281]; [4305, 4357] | 1.05 angstrom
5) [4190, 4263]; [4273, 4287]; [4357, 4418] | 1.00 angstrom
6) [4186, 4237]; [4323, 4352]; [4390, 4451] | -1.63 angstrom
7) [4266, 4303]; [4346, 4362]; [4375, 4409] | -4.67 angstrom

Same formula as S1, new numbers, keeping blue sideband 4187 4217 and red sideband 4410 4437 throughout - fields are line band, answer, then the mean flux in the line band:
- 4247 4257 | 0.25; 25.6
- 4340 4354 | -0.04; 38.5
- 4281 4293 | 0.28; 26.2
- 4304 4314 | 0.45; 23.3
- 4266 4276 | 0.38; 23.3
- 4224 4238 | 0.46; 20.4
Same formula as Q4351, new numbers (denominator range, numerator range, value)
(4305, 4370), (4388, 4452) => 1.14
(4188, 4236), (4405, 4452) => 1.71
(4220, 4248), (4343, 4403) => 1.56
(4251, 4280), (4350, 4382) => 1.51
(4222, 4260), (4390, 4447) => 1.69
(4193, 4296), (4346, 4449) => 1.52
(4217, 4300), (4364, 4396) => 1.42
